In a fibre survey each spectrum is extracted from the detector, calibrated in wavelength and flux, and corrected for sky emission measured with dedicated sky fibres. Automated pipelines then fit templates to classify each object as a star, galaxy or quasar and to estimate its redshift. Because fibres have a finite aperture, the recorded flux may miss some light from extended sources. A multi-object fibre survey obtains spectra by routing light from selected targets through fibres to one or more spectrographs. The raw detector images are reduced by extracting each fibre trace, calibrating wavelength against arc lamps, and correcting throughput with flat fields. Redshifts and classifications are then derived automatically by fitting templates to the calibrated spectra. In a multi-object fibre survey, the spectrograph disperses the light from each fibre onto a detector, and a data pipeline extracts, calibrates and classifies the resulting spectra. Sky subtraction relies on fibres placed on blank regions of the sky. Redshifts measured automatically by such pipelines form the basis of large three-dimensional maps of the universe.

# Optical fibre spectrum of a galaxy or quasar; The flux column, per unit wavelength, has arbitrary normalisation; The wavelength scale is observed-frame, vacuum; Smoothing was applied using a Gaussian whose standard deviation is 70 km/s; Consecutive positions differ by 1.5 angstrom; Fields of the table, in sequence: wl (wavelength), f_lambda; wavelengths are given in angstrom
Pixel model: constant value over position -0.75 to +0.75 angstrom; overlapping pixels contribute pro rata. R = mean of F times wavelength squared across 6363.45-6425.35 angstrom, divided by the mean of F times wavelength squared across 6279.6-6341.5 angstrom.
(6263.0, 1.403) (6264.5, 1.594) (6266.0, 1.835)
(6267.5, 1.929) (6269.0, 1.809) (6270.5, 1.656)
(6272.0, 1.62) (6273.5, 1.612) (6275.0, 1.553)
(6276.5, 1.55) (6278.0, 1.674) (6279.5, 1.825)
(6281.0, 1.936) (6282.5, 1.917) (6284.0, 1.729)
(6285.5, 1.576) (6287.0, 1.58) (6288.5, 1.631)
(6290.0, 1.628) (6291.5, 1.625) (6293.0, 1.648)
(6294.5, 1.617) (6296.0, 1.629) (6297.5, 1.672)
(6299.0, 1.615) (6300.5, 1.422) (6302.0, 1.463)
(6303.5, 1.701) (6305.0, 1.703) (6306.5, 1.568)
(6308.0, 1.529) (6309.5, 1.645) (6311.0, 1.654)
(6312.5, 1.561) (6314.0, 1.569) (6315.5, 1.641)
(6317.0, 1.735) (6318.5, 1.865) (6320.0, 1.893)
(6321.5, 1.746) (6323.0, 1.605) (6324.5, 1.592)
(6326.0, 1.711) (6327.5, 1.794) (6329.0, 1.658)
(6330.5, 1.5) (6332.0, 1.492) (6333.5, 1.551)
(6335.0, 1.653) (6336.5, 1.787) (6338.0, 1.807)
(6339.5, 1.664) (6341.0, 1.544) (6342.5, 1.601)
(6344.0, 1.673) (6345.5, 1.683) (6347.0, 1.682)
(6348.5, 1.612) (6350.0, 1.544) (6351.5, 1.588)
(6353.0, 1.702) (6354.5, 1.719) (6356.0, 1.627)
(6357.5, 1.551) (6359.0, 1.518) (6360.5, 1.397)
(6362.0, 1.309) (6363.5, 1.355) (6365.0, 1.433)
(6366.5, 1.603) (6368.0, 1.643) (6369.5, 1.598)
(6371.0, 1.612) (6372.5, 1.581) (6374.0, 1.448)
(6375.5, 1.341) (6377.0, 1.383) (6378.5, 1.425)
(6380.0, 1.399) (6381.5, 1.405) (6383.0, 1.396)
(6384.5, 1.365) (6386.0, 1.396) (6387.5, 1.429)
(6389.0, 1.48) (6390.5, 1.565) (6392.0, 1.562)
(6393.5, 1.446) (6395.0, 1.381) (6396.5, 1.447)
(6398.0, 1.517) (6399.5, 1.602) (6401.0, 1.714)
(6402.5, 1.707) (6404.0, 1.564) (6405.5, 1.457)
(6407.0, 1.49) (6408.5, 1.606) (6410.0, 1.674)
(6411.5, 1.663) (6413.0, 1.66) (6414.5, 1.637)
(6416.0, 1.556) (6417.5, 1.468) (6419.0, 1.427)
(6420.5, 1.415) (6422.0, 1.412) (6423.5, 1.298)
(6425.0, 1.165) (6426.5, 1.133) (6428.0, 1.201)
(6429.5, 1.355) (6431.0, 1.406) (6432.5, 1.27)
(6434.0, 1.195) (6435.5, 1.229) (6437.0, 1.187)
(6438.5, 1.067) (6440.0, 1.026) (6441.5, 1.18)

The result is 0.93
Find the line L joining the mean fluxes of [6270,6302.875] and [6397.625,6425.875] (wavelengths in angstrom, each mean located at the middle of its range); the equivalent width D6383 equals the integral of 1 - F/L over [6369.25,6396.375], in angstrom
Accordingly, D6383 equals 1.75 angstrom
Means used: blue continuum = 1.64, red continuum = 1.53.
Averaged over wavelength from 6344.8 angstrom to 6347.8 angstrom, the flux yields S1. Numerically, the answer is 1.68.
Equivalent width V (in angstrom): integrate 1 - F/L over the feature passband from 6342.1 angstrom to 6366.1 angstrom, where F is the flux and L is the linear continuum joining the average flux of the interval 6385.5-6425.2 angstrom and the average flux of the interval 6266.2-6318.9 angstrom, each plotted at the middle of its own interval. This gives 0.3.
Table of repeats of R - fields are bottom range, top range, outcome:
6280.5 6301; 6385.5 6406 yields 0.95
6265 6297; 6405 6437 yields 0.87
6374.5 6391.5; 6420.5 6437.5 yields 0.91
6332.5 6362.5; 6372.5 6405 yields 0.93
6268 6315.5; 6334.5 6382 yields 0.97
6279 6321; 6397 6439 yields 0.89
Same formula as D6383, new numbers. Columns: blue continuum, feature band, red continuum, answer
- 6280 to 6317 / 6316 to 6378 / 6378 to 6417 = -0.9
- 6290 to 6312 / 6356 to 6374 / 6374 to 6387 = -1.0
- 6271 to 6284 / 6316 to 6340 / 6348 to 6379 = -1.3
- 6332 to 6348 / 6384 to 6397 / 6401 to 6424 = 1.0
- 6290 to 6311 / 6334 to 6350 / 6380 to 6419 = -0.9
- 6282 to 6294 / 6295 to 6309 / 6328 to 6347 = 0.5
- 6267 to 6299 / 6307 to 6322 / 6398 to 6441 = -0.6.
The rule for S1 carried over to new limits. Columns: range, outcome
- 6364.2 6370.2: 1.57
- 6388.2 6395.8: 1.49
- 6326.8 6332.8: 1.61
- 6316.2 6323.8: 1.77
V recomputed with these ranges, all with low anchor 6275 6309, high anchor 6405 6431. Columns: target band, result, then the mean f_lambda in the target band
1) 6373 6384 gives 0.77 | 1.4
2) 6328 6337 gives -0.15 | 1.61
